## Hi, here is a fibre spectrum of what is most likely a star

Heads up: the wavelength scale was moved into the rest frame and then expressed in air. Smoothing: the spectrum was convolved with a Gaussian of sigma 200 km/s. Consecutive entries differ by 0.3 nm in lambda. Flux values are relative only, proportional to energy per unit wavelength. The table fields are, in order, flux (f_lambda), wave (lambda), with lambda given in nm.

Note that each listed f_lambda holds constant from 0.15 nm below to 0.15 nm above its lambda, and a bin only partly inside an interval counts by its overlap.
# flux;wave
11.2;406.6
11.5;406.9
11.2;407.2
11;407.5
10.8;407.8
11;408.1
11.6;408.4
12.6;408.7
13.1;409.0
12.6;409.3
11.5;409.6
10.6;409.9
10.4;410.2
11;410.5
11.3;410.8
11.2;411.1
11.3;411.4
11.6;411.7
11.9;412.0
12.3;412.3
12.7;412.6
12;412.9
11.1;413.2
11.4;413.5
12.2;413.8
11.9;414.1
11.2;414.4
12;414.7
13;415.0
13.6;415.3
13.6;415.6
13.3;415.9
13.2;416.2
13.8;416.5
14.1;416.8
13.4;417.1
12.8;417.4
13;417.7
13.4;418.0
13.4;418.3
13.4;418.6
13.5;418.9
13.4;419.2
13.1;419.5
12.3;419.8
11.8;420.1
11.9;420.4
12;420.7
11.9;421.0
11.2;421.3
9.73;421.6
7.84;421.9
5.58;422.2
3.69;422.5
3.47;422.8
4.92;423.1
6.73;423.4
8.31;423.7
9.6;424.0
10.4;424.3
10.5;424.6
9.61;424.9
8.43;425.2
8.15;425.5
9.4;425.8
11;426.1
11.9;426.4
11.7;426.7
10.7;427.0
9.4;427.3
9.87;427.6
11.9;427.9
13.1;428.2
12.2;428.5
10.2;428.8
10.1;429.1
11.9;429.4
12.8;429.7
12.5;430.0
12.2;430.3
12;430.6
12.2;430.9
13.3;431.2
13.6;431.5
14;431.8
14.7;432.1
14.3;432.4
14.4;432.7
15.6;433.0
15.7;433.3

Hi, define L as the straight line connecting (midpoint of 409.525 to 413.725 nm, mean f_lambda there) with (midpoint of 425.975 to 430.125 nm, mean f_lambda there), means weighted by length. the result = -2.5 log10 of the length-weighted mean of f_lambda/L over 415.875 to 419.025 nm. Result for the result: -0.172 mag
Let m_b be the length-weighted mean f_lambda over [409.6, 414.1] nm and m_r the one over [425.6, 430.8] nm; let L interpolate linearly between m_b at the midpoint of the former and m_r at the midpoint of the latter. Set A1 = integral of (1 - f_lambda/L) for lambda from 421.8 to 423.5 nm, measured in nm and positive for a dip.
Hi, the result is 0.91 nm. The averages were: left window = 11.5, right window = 11.3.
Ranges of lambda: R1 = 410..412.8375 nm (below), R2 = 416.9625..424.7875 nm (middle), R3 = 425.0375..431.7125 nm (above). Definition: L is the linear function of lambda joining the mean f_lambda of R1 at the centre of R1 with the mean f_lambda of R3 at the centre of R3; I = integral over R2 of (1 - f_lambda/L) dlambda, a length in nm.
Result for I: 0.68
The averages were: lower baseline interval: 11.5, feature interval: 10.4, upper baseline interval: 11.3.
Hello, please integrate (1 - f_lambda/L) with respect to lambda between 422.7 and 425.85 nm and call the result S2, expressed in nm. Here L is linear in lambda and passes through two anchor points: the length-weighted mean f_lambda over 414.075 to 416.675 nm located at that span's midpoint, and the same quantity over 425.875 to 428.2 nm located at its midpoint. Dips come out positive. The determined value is 0.90 nm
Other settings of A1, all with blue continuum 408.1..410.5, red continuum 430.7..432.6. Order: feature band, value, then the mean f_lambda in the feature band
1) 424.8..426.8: 0.48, 10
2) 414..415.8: -0.06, 12.6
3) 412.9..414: 0.04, 11.6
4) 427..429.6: 0.44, 11.1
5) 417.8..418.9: -0.08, 13.4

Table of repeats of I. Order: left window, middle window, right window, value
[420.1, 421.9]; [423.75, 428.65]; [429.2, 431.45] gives 0.58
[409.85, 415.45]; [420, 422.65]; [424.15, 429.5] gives 0.38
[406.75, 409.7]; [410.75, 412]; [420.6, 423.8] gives -0.07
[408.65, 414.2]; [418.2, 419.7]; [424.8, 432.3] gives -0.22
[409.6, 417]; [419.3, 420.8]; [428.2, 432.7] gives 0.01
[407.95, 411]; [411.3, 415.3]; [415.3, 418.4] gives 0.18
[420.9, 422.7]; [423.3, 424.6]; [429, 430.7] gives 0.02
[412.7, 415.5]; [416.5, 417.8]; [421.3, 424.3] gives -0.39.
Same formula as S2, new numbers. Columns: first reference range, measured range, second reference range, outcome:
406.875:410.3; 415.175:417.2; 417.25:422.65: -0.39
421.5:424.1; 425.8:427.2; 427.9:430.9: -0.22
